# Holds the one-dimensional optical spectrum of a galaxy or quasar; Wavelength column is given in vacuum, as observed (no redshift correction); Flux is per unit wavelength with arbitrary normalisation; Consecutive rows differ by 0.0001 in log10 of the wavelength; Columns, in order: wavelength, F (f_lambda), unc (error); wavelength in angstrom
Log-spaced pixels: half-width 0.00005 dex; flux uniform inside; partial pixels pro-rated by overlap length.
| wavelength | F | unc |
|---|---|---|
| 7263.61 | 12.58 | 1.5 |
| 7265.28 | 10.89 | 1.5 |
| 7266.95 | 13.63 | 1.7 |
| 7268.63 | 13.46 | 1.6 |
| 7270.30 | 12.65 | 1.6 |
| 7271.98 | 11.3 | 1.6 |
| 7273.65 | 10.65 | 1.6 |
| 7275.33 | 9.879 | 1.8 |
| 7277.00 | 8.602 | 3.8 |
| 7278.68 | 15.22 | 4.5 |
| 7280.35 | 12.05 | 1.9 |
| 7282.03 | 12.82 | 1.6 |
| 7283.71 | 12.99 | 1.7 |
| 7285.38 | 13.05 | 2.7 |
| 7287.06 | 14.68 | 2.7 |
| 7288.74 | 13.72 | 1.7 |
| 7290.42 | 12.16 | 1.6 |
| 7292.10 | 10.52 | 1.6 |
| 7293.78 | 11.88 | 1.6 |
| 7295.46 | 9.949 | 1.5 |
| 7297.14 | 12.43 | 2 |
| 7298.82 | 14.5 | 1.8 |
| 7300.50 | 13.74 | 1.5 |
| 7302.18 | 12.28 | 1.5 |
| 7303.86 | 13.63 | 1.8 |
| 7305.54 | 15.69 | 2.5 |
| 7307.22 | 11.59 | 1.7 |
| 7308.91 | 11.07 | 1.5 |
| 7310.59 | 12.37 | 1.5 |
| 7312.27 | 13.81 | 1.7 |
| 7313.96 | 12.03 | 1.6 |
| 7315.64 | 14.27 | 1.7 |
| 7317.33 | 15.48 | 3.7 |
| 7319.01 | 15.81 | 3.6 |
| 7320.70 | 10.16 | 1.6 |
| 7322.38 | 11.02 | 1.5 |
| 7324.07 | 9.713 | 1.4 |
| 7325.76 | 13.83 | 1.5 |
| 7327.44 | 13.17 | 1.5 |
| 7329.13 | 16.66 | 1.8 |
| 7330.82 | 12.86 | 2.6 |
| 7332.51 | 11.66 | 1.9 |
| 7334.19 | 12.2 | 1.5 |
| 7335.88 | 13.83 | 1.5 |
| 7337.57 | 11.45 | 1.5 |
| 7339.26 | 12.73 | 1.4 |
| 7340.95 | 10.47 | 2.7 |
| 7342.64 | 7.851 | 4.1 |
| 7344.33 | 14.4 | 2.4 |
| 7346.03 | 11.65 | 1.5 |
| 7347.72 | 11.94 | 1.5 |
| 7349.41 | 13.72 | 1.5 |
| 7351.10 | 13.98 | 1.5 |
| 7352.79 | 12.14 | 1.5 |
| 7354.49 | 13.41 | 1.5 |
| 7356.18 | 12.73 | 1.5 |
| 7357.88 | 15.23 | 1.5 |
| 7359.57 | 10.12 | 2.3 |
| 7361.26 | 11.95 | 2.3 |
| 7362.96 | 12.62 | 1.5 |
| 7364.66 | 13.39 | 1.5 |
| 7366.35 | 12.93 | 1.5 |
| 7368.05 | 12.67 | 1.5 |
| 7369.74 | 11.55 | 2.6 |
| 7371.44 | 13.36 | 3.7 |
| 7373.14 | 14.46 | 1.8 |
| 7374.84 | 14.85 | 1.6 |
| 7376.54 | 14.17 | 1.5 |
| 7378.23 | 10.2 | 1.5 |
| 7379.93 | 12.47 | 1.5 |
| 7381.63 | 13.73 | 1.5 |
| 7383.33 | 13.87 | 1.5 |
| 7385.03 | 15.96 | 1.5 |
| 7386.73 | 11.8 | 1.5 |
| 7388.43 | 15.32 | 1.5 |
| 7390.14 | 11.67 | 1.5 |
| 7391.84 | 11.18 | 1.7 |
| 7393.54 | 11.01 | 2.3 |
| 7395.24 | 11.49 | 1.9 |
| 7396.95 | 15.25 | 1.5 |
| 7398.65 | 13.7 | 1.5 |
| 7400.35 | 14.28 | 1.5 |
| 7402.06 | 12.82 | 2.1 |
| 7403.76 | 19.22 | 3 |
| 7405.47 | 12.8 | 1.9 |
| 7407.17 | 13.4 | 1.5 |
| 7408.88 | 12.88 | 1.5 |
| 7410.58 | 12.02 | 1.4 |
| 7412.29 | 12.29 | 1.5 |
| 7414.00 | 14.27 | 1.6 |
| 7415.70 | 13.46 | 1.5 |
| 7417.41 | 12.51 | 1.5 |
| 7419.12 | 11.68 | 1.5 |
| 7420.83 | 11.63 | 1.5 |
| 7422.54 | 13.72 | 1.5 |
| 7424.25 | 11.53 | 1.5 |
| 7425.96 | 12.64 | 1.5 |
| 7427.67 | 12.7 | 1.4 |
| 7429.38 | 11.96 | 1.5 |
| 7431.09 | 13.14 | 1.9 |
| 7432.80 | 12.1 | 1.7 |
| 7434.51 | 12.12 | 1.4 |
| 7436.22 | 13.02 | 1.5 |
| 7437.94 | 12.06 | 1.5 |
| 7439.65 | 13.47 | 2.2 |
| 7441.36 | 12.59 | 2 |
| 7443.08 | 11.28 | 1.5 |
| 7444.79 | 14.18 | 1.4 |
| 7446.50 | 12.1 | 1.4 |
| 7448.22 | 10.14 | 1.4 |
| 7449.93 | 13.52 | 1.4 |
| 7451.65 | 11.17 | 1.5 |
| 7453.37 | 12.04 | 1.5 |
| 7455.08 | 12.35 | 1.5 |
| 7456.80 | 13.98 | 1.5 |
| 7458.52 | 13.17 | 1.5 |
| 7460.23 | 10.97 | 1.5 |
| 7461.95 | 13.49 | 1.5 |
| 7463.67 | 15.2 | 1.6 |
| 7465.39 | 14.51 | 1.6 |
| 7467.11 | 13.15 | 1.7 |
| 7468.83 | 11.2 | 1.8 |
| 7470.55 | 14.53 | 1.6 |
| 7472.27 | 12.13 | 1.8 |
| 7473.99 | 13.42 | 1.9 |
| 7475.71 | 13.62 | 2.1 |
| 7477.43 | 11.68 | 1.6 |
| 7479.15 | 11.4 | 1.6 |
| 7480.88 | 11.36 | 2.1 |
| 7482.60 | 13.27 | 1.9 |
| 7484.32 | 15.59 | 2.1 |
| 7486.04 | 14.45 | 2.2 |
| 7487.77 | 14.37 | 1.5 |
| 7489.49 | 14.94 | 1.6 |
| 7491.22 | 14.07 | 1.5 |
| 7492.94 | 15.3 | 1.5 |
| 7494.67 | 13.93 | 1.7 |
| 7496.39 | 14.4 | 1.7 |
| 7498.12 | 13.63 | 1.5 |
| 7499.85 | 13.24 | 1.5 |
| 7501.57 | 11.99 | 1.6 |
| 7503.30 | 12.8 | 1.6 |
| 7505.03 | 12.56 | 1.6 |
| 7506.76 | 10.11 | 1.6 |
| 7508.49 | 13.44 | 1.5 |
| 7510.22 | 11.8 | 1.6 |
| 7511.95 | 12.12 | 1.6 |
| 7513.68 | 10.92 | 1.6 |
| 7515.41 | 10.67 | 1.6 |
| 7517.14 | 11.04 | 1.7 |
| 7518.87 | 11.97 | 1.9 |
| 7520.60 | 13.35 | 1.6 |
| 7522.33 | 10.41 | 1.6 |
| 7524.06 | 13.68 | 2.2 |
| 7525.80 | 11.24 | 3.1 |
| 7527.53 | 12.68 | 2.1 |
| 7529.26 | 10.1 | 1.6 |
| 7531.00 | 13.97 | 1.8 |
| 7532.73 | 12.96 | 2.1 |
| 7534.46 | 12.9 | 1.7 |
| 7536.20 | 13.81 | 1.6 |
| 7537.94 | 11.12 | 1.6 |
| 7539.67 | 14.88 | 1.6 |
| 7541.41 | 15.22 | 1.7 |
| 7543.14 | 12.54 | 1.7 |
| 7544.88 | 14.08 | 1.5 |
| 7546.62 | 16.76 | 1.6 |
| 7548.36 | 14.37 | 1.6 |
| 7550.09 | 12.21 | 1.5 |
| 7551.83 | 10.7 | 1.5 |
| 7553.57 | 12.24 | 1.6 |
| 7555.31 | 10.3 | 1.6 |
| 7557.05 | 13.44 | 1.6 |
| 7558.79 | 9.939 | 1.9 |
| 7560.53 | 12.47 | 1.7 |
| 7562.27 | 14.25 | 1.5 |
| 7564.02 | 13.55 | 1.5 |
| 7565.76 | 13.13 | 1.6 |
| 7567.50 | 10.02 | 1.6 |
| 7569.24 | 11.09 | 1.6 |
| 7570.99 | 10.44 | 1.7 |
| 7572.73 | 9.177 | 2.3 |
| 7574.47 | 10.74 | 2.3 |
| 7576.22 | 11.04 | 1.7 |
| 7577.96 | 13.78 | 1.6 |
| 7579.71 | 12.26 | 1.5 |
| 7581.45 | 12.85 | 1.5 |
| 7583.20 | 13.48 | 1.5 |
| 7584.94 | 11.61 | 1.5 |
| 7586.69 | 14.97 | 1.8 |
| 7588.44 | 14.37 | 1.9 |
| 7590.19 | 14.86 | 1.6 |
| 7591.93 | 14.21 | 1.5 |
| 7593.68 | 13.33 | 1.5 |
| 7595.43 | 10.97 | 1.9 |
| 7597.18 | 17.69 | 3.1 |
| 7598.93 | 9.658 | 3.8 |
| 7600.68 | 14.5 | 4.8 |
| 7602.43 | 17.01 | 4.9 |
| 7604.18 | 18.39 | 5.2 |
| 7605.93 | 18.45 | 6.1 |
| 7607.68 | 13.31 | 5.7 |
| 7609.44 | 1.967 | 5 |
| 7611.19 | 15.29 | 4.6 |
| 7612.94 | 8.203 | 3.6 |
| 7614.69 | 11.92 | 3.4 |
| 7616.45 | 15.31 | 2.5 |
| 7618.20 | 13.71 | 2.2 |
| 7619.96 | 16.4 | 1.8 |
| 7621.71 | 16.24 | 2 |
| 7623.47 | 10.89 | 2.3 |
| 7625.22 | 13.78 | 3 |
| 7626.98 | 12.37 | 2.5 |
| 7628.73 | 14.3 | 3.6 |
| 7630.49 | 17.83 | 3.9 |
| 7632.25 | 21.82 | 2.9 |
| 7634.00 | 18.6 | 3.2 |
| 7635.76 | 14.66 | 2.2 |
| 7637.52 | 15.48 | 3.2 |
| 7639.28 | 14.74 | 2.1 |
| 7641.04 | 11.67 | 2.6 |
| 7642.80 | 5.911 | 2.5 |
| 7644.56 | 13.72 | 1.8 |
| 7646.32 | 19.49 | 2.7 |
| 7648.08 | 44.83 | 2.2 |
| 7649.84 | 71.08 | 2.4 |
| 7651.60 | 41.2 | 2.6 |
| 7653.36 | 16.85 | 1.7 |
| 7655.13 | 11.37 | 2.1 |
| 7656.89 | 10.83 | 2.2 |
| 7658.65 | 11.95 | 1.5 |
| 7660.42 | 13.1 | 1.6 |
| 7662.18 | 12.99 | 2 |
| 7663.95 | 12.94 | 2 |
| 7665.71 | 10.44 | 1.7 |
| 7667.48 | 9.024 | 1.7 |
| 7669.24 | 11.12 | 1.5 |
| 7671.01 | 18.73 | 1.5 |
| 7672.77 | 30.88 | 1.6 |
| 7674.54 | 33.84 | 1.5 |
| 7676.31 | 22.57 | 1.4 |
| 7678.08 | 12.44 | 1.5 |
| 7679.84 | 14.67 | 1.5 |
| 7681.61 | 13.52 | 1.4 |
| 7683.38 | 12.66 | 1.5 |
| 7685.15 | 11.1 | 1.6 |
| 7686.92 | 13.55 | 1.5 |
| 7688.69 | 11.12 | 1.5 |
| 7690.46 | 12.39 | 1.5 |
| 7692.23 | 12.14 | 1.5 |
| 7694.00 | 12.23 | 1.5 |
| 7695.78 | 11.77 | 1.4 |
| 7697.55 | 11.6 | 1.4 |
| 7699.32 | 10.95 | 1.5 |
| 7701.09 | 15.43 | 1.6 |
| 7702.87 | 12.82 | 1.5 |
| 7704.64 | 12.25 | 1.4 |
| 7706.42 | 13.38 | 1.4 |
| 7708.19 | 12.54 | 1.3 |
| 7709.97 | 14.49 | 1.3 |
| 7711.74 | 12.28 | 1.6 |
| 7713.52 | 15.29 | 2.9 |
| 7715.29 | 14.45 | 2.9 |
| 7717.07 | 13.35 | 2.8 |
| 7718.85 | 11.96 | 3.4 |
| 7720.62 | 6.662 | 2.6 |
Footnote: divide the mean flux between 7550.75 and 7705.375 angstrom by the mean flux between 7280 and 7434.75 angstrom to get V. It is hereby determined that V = 1.2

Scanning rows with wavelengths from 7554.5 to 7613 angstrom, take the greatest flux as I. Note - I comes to 18.45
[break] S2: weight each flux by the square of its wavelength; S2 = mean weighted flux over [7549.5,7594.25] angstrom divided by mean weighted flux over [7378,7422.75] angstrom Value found 1.0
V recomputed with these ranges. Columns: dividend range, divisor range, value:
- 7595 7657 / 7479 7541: 1.35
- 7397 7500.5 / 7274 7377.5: 1.03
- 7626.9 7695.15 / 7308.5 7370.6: 1.40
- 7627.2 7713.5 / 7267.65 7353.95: 1.33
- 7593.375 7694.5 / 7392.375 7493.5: 1.26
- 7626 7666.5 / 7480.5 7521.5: 1.47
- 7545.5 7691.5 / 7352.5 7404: 1.16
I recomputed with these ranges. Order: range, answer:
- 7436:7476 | 15.2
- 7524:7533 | 13.97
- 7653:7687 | 33.84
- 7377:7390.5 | 15.96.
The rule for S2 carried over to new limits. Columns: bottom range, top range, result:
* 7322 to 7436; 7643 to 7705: 1.48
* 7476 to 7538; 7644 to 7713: 1.41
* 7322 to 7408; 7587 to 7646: 1.16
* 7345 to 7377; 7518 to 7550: 1.06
